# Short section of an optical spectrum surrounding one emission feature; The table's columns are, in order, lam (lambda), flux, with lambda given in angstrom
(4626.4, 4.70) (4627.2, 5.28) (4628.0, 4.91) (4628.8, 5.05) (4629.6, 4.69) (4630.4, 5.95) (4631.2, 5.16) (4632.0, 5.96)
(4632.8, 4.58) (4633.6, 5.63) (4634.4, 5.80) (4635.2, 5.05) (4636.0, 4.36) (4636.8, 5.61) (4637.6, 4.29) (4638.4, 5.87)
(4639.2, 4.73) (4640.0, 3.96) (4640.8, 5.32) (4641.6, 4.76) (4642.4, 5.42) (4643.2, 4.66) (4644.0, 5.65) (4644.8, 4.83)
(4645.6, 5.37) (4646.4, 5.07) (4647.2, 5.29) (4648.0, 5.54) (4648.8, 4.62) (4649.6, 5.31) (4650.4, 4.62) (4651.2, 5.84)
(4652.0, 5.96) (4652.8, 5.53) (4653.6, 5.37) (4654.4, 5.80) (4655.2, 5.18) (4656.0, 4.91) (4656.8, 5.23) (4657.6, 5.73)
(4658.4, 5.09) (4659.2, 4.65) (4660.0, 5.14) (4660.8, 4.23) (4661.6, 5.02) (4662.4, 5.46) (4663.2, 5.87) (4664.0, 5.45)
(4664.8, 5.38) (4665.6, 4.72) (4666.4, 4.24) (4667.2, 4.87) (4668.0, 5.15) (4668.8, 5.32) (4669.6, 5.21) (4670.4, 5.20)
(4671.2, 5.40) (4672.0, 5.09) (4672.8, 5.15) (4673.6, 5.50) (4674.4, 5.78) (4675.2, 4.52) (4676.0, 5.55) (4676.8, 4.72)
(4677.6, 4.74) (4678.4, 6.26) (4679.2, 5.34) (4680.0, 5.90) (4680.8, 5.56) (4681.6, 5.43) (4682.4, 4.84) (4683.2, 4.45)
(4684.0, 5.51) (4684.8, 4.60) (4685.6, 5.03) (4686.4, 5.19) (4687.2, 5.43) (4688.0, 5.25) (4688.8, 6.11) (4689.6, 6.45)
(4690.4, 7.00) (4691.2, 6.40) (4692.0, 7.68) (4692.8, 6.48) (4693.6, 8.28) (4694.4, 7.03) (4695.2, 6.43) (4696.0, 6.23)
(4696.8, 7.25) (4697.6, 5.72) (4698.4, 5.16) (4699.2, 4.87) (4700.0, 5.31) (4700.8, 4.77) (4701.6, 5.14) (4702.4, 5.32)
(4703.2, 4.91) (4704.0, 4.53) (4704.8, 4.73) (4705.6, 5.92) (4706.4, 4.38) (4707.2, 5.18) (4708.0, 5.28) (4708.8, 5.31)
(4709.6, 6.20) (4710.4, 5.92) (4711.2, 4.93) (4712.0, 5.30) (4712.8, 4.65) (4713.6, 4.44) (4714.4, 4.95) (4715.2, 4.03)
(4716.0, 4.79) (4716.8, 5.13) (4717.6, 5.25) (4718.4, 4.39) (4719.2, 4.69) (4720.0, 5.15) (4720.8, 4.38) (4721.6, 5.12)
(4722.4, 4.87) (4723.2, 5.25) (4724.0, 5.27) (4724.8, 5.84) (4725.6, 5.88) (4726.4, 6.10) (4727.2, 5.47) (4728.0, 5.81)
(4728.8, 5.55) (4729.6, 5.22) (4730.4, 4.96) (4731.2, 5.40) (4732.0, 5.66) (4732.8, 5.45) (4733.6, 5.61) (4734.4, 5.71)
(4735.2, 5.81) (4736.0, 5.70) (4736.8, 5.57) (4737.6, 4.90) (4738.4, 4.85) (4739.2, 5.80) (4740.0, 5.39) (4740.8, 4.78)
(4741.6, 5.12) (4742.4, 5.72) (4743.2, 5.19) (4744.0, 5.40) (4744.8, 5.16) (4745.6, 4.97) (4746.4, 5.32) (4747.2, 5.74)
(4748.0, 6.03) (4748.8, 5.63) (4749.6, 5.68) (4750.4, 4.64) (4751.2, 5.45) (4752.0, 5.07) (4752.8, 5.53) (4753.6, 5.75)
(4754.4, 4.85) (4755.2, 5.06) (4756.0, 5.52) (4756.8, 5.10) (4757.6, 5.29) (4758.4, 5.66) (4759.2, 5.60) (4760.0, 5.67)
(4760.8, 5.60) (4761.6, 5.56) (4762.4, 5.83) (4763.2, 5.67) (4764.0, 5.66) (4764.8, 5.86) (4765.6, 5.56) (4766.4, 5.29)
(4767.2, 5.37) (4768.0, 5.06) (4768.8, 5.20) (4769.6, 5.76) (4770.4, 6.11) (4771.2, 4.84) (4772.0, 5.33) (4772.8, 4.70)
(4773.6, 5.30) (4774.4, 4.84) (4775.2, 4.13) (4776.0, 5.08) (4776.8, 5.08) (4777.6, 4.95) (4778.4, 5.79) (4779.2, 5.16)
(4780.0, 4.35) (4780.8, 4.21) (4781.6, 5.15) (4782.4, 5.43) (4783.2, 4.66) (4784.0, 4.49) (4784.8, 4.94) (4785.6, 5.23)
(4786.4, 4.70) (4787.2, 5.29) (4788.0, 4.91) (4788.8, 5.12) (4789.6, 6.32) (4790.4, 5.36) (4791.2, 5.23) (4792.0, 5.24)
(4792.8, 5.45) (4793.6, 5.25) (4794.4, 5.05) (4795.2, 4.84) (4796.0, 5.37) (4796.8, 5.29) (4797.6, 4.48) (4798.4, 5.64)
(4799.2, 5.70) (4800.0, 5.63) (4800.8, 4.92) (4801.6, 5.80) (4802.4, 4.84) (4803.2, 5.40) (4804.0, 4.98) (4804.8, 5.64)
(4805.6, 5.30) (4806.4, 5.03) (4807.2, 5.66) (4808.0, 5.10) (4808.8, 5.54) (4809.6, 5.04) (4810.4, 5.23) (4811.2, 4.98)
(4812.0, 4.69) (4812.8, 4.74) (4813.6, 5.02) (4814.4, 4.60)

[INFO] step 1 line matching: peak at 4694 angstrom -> [O II] 3727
